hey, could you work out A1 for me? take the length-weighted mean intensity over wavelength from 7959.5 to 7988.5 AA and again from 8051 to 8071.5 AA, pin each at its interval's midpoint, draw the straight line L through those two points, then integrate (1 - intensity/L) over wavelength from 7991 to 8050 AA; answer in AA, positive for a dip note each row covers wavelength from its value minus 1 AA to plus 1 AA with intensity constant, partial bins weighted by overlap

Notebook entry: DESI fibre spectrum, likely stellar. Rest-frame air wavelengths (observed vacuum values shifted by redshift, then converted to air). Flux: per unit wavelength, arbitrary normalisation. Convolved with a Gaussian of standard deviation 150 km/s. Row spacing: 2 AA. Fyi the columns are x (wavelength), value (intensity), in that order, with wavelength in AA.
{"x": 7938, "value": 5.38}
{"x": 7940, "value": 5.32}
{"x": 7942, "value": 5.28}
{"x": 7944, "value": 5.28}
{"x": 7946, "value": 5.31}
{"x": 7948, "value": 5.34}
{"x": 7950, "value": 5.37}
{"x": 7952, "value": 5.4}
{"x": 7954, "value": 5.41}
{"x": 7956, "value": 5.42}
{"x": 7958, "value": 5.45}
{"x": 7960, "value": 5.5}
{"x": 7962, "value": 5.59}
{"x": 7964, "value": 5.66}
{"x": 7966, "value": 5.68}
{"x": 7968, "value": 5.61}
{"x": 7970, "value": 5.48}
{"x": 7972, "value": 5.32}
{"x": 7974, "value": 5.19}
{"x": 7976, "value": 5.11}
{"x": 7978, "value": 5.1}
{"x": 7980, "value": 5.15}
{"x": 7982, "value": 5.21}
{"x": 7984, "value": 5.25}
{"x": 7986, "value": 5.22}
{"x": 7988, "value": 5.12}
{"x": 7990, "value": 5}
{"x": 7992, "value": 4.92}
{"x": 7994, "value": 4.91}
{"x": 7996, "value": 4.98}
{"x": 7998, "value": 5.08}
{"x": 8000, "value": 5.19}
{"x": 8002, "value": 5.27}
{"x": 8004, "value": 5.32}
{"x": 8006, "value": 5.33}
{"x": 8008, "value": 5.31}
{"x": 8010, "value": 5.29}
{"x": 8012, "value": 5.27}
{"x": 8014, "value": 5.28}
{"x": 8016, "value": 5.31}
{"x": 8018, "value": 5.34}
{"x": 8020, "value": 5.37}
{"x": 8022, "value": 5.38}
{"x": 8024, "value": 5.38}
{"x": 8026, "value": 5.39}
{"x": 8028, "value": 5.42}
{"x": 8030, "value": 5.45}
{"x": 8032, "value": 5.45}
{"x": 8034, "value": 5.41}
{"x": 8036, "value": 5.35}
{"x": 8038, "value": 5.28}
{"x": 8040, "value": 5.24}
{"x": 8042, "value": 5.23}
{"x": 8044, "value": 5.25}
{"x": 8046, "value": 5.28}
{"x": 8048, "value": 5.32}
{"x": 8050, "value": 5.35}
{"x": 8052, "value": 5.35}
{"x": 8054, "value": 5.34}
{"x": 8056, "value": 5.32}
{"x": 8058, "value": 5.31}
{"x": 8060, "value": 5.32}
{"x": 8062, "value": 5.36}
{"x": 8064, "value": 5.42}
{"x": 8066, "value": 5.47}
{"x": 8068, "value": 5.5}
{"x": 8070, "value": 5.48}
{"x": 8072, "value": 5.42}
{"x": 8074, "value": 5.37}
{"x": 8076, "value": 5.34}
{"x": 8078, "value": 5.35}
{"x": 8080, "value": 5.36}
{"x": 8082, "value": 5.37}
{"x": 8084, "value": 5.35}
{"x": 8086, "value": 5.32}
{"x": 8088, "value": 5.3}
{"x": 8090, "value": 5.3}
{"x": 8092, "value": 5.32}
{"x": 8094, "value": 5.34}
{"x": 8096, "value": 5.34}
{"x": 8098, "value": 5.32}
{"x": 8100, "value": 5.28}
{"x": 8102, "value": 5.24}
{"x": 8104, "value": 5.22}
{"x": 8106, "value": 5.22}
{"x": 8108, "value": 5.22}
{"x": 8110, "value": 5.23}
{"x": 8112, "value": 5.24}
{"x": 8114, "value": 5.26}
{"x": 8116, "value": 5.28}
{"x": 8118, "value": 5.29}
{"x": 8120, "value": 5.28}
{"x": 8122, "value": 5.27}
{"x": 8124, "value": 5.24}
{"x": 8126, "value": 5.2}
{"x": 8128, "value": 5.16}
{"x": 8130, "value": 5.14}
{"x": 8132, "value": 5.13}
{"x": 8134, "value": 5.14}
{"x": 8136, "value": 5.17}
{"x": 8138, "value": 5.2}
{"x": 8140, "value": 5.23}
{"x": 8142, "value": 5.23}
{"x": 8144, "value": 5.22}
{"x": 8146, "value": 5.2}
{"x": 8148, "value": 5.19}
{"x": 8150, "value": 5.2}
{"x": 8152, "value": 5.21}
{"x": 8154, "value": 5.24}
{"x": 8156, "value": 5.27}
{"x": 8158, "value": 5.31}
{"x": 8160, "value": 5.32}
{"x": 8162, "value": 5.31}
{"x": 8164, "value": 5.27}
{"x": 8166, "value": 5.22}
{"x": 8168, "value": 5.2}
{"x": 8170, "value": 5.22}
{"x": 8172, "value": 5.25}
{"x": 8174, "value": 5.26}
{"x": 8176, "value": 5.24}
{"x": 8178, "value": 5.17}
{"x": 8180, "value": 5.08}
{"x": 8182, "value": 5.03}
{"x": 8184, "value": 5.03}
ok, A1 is 1.0 AA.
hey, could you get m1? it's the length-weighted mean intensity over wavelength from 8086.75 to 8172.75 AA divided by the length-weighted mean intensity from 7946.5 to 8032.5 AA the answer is 0.99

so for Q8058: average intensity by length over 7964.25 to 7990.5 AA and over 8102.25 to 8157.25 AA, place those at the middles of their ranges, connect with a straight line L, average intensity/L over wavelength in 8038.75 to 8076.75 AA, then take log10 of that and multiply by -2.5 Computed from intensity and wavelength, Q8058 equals -0.02 mag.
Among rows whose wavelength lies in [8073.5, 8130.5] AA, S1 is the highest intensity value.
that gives 5.37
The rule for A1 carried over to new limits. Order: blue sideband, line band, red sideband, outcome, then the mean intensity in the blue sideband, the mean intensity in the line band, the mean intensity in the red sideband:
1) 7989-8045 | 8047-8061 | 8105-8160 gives -0.2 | 5.26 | 5.33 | 5.22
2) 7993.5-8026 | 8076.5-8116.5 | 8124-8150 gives -0.6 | 5.26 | 5.29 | 5.19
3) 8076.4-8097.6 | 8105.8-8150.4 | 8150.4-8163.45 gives 0.7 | 5.33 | 5.21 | 5.27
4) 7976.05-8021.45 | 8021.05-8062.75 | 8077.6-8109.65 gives -0.8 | 5.19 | 5.34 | 5.3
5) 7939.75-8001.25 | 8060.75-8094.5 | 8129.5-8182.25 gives -0.8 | 5.29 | 5.37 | 5.21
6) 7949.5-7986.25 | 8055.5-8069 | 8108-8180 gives -0.2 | 5.38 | 5.39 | 5.23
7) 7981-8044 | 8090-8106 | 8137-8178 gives -0.1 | 5.26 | 5.29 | 5.24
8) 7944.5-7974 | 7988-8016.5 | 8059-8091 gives 1.3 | 5.45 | 5.17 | 5.38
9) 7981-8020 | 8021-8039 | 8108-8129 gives -0.6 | 5.19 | 5.39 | 5.24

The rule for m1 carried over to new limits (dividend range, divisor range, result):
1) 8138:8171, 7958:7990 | 0.98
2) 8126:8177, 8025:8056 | 0.98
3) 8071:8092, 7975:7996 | 1.05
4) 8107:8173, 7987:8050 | 0.99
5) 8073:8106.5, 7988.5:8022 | 1.02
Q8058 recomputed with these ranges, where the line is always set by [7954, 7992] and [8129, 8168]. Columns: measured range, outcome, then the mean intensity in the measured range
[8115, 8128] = -0.003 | 5.25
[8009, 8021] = -0.002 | 5.31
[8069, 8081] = -0.025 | 5.39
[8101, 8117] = 0.001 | 5.24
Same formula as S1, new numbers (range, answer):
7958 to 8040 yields 5.68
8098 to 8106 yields 5.32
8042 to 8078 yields 5.5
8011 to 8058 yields 5.45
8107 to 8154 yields 5.29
